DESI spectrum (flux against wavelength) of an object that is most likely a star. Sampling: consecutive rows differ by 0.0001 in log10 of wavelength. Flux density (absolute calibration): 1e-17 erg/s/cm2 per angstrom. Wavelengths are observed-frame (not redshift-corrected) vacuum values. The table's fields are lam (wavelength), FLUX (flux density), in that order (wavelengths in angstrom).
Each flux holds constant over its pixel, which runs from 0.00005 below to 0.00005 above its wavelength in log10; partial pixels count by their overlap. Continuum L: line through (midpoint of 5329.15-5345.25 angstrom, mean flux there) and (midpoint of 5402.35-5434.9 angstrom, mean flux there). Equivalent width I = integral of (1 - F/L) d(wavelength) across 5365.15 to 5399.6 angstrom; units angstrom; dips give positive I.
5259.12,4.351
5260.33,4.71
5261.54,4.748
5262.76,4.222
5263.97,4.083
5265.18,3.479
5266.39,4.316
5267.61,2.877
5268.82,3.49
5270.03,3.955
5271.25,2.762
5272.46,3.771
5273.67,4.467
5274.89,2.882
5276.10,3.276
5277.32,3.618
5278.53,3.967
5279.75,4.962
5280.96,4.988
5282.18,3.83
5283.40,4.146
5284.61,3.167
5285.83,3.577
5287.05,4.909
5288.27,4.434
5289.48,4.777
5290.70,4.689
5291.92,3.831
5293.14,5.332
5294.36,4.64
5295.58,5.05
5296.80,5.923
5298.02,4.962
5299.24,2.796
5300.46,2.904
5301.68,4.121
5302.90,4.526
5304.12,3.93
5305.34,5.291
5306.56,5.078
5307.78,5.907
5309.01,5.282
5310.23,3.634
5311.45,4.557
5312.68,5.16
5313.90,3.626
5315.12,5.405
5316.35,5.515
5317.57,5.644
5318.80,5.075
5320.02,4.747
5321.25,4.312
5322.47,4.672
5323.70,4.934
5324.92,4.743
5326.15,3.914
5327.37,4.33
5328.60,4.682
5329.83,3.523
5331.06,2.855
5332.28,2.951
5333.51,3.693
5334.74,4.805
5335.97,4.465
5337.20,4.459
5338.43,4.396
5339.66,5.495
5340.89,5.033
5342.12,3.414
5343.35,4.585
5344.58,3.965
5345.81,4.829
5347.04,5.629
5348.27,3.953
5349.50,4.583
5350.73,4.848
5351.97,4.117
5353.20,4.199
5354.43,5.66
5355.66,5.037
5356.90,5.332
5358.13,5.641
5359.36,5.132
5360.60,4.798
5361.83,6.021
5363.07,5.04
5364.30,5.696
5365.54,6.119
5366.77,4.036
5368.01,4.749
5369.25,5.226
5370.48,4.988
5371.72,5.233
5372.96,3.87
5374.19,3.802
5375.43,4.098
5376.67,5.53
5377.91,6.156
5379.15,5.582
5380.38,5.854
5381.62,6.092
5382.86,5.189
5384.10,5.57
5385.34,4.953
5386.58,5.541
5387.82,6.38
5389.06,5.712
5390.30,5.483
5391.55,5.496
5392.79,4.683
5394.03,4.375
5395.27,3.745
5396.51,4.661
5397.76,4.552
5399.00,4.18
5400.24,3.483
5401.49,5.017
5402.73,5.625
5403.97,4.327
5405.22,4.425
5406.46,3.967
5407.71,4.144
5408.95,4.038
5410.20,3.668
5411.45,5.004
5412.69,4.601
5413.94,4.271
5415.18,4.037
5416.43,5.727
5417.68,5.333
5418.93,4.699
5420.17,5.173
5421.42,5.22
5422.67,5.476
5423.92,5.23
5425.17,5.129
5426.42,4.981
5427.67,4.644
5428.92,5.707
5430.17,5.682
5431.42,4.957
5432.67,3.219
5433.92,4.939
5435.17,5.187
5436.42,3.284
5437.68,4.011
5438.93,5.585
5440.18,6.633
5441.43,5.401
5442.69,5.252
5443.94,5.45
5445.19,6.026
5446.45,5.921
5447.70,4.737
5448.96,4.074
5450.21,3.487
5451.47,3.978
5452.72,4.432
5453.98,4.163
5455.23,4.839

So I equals -4.4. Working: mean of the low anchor 4.13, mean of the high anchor 4.78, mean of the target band 5.06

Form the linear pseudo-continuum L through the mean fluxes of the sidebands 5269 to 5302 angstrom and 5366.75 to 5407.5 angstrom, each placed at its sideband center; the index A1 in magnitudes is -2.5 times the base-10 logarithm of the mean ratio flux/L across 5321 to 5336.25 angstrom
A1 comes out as 0.084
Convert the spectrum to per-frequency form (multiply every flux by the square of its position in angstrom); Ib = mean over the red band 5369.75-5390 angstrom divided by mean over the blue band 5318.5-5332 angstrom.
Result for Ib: 1.26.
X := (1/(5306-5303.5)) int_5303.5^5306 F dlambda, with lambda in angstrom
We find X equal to 4.63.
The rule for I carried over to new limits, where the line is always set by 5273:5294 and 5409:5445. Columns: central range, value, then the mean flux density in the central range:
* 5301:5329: -2.6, 4.74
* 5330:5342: 0.7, 4.18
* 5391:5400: 0.6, 4.48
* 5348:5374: -2.1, 4.96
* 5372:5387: -1.6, 5.18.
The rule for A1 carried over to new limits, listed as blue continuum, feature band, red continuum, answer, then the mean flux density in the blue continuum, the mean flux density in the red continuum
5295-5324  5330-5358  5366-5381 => 0.08 mag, 4.71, 4.94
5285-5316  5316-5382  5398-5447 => -0.02 mag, 4.57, 4.86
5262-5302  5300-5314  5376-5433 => -0.07 mag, 4.07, 4.95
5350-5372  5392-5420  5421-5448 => 0.14 mag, 5.1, 5.13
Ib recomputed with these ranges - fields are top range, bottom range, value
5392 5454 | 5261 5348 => 1.14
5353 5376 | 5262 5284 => 1.35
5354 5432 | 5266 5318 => 1.20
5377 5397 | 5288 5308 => 1.21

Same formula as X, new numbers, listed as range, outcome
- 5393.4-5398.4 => 4.34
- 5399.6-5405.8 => 4.57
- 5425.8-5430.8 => 5.25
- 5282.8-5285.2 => 3.67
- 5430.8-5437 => 4.33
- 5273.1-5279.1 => 3.63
